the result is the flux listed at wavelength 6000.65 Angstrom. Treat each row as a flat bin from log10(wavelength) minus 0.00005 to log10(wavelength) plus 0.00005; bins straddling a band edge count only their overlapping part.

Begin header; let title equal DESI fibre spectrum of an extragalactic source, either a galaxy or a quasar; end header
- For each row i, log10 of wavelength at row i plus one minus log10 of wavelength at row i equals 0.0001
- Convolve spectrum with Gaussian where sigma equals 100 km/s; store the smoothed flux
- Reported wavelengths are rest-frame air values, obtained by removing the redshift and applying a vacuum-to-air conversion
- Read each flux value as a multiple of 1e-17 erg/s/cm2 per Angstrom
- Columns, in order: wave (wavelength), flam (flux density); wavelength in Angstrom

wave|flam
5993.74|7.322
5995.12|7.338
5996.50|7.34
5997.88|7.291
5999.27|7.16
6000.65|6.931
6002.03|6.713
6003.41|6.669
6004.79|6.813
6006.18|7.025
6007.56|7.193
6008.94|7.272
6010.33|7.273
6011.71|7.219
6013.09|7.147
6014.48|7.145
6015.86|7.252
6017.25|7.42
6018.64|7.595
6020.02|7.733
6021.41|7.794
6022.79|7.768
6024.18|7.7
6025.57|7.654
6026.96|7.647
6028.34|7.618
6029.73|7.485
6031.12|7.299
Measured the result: 6.931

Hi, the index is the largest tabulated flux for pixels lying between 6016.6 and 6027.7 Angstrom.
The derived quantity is 7.794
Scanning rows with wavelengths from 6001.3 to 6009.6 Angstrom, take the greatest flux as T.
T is 7.272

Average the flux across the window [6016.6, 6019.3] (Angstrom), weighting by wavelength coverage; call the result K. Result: 7.5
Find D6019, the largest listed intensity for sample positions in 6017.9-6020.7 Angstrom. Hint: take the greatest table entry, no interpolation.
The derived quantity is 7.733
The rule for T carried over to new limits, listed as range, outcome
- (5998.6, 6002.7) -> 7.16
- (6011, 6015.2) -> 7.219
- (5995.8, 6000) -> 7.34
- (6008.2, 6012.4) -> 7.273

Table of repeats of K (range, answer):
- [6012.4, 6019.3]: 7.3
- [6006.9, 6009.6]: 7.24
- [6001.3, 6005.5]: 6.73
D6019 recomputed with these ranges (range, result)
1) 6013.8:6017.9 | 7.42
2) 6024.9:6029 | 7.654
